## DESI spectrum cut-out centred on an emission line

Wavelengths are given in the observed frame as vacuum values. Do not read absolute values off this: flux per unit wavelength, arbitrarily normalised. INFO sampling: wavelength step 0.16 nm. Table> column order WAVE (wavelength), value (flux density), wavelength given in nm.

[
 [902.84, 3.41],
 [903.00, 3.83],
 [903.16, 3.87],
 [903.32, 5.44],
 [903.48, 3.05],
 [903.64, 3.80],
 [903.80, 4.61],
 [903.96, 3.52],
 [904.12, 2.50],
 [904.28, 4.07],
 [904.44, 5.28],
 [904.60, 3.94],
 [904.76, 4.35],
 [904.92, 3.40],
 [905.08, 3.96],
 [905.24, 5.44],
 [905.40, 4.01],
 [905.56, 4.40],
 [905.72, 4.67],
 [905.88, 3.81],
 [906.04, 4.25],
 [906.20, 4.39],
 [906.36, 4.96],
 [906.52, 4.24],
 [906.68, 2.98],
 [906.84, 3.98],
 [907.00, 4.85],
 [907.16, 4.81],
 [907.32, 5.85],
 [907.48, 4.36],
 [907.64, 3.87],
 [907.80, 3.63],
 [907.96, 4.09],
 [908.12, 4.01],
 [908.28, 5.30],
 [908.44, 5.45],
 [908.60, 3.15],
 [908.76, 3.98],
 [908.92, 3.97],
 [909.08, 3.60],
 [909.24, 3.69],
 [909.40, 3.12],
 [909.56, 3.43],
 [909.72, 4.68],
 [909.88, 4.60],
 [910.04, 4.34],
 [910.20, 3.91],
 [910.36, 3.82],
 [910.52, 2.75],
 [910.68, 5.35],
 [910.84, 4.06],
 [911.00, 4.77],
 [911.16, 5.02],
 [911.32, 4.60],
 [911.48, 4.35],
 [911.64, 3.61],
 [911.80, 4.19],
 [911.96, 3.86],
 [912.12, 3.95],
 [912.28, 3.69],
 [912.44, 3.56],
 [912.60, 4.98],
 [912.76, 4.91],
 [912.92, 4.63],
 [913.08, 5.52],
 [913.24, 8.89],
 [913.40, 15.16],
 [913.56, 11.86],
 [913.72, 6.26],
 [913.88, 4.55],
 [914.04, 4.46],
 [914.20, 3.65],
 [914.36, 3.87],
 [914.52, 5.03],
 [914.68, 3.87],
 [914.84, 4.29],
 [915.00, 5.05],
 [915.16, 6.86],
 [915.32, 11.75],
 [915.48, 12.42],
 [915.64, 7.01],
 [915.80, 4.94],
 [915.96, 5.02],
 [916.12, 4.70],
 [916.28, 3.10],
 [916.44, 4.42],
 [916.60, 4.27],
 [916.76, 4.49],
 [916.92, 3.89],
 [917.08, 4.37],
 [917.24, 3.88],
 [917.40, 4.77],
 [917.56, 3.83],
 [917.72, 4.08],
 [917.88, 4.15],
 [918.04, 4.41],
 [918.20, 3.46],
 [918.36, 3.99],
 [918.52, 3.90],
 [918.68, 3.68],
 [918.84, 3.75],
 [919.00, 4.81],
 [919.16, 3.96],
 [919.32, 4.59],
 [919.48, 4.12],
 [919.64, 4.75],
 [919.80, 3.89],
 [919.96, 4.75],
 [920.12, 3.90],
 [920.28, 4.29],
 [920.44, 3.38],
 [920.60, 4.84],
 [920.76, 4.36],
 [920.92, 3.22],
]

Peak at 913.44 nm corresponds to [S II]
